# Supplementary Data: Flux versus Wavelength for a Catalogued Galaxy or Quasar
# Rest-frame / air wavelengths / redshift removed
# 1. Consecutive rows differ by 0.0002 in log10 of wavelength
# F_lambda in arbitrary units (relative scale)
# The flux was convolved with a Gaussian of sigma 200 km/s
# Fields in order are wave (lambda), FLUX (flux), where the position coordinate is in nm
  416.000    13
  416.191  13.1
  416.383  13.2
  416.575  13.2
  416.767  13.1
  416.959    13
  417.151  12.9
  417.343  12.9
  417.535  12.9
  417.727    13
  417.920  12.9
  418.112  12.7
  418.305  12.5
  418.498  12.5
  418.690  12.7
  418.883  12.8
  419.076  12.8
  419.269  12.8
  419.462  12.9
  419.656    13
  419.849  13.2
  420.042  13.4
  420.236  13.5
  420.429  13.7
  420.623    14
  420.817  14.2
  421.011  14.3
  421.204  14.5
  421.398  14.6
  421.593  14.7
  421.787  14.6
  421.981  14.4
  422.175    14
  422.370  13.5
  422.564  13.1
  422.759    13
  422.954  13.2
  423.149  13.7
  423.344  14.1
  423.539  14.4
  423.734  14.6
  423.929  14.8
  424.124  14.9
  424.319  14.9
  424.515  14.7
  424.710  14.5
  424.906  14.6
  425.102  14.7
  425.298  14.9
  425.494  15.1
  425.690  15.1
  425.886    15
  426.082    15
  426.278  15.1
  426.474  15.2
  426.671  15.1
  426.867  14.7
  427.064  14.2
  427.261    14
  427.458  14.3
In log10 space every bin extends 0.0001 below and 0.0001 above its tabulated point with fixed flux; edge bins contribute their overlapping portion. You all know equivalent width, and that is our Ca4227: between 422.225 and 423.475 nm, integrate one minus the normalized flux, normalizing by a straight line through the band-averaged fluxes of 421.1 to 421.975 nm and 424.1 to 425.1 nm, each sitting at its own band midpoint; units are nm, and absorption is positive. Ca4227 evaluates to 0.098 nm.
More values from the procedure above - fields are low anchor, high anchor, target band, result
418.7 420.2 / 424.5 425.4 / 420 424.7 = -0.09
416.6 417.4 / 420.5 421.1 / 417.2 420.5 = 0.15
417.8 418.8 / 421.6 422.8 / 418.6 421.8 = -0.08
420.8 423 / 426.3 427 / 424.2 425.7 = -0.02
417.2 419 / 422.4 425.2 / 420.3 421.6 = -0.07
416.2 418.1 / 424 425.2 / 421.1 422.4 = -0.03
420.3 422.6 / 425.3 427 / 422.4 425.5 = 0.07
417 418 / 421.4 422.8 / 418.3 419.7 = 0.05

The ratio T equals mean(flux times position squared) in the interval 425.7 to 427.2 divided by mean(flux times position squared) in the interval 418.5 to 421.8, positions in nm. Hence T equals 1.13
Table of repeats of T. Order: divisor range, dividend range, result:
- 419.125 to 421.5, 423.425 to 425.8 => 1.10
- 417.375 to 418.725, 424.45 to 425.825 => 1.20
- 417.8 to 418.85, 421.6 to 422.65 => 1.13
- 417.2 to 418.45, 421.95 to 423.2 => 1.08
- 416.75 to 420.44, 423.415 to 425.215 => 1.16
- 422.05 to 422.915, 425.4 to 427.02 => 1.14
